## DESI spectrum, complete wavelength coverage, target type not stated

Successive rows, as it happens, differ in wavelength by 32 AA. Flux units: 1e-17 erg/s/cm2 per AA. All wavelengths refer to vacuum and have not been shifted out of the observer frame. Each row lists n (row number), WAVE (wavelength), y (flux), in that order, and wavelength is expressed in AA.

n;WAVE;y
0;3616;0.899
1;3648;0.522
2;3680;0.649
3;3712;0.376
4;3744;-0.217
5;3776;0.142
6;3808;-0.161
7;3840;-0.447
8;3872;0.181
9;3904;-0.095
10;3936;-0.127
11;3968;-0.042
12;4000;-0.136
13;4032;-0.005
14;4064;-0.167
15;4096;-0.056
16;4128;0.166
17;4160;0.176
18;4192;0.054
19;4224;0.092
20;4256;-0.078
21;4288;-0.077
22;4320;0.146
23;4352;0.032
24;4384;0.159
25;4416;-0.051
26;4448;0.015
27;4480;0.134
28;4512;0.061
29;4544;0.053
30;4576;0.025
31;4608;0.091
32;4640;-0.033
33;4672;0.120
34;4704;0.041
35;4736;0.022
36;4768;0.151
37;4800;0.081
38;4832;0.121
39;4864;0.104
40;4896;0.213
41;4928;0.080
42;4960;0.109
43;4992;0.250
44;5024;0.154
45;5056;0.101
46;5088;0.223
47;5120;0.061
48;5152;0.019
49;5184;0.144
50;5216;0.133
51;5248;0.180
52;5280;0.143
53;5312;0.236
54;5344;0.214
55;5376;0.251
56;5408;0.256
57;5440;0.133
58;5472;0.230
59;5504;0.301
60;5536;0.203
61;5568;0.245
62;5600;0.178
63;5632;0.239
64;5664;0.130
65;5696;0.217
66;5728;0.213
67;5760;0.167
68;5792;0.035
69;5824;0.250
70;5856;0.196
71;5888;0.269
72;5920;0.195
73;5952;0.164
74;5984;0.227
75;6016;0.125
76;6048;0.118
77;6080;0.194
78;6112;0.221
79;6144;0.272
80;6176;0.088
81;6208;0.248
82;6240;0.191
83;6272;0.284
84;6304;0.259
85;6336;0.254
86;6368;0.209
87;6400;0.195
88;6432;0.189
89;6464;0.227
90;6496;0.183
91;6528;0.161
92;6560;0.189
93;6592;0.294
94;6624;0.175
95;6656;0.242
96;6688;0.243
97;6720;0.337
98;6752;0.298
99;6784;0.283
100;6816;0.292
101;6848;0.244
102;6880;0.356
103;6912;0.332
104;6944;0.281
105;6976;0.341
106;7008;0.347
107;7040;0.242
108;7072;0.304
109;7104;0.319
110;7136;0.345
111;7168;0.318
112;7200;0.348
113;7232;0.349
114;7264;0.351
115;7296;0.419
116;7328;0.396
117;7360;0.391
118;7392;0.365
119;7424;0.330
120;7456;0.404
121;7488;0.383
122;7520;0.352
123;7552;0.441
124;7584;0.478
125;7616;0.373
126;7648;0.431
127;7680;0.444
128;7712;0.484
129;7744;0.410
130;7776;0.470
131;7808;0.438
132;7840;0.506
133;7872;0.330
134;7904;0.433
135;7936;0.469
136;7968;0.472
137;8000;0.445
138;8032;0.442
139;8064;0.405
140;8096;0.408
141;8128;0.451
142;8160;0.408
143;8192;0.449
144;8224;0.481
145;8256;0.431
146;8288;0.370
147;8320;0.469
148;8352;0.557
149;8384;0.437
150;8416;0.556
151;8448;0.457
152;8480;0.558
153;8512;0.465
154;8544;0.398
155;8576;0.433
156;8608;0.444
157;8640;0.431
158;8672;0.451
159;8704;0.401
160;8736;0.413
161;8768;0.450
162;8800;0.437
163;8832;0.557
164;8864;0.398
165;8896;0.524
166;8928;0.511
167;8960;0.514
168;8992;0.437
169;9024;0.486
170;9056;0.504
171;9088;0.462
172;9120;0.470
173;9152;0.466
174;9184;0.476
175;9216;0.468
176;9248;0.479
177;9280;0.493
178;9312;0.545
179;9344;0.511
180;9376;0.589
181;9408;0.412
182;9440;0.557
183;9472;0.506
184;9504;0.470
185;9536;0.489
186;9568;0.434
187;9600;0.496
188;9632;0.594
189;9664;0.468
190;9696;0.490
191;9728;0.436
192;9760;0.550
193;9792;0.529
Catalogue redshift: 0.682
